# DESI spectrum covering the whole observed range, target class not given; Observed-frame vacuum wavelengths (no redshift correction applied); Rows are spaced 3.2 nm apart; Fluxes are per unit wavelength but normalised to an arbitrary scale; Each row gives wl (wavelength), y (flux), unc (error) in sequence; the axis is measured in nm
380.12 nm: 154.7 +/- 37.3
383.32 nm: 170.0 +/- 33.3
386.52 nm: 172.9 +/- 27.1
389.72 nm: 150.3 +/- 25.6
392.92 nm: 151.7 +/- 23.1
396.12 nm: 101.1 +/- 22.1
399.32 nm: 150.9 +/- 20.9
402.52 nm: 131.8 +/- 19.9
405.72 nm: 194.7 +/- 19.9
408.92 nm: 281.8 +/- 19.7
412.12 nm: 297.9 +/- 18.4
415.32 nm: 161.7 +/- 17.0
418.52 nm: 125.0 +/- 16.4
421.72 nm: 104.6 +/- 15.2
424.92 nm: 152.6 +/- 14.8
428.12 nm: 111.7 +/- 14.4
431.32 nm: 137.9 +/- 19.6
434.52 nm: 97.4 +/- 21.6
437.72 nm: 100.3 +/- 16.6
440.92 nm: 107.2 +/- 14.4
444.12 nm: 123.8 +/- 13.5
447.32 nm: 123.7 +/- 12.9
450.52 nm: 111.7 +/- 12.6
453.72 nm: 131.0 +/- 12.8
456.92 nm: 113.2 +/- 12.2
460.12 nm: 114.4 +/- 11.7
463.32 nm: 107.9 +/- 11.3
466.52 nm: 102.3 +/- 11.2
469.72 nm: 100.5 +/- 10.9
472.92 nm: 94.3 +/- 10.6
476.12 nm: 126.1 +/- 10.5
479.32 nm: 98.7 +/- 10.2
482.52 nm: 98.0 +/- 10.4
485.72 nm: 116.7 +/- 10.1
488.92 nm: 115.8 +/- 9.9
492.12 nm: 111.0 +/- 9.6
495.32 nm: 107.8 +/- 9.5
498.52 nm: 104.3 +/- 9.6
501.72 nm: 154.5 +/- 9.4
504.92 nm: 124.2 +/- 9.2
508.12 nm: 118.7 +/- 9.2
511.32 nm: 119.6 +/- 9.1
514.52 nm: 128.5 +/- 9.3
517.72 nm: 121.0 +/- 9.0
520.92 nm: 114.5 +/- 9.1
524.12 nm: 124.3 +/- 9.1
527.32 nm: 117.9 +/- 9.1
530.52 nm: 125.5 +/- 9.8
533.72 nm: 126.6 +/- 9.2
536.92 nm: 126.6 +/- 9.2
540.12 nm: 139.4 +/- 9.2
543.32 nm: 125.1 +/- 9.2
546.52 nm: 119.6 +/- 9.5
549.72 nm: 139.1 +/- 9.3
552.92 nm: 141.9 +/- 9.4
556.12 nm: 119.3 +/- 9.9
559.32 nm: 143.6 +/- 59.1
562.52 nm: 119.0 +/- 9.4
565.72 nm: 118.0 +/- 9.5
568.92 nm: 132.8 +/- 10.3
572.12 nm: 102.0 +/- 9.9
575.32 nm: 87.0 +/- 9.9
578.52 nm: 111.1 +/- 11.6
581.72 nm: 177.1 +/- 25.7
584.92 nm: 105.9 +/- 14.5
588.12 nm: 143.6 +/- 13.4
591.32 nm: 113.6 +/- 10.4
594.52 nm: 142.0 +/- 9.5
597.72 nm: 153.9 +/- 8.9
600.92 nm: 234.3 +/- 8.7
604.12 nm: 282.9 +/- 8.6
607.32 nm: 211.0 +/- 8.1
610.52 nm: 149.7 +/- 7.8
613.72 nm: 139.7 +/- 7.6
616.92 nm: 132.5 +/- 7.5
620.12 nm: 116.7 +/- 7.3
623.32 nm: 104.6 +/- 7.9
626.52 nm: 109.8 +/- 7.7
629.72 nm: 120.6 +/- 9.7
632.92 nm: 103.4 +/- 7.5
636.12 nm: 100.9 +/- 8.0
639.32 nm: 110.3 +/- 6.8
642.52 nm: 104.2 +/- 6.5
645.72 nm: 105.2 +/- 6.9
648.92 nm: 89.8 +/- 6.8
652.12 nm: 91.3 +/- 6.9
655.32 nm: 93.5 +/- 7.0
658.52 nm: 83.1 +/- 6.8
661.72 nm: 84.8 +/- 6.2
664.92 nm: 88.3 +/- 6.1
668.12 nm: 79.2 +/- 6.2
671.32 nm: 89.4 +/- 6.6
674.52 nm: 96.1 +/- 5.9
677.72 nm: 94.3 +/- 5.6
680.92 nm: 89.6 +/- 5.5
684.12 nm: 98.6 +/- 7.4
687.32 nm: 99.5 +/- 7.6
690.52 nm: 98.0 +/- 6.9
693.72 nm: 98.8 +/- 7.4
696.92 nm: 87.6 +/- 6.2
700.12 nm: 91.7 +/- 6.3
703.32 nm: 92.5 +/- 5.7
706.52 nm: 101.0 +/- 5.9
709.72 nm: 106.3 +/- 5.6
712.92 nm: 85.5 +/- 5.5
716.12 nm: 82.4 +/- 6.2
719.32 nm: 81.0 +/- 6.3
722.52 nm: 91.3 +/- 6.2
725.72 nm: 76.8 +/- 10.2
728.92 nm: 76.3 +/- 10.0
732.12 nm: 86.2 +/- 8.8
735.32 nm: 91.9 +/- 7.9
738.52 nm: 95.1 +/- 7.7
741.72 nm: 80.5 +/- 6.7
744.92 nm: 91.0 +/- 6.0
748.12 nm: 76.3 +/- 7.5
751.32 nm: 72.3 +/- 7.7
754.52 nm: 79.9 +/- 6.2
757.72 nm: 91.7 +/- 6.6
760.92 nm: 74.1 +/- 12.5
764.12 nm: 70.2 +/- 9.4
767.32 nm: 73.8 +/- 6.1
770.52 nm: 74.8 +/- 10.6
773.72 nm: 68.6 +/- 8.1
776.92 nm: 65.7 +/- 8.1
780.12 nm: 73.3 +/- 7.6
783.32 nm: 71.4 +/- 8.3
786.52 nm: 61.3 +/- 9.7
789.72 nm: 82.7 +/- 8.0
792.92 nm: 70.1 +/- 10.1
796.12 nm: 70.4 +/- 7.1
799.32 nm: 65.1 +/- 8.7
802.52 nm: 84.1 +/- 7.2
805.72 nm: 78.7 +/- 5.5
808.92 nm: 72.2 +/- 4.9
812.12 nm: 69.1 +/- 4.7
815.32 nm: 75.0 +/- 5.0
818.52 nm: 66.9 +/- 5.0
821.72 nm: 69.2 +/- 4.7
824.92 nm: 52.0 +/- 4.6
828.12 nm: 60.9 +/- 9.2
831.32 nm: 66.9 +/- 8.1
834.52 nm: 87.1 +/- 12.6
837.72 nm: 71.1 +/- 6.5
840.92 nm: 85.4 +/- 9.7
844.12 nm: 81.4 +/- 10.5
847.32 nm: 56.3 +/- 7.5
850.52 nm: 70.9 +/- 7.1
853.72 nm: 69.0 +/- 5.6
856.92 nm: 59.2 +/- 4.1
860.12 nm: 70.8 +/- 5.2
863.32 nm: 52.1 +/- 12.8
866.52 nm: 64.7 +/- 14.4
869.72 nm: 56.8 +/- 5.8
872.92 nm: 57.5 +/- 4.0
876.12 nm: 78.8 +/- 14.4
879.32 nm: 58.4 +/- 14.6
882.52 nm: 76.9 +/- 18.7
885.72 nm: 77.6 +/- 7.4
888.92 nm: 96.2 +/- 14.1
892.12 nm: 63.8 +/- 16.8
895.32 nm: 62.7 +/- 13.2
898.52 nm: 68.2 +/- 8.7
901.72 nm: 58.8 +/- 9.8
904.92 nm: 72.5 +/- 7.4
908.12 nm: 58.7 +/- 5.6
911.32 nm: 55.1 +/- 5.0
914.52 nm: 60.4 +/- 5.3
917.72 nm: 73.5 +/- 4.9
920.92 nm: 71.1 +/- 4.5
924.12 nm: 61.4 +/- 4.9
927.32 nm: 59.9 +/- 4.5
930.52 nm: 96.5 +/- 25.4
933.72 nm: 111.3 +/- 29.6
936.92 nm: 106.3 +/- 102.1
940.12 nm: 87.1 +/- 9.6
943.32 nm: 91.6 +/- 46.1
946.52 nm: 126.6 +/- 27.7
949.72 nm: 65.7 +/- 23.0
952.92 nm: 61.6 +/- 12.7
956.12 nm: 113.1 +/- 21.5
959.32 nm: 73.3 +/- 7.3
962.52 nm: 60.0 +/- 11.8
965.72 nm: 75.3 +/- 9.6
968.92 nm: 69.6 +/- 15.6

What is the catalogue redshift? 1.157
